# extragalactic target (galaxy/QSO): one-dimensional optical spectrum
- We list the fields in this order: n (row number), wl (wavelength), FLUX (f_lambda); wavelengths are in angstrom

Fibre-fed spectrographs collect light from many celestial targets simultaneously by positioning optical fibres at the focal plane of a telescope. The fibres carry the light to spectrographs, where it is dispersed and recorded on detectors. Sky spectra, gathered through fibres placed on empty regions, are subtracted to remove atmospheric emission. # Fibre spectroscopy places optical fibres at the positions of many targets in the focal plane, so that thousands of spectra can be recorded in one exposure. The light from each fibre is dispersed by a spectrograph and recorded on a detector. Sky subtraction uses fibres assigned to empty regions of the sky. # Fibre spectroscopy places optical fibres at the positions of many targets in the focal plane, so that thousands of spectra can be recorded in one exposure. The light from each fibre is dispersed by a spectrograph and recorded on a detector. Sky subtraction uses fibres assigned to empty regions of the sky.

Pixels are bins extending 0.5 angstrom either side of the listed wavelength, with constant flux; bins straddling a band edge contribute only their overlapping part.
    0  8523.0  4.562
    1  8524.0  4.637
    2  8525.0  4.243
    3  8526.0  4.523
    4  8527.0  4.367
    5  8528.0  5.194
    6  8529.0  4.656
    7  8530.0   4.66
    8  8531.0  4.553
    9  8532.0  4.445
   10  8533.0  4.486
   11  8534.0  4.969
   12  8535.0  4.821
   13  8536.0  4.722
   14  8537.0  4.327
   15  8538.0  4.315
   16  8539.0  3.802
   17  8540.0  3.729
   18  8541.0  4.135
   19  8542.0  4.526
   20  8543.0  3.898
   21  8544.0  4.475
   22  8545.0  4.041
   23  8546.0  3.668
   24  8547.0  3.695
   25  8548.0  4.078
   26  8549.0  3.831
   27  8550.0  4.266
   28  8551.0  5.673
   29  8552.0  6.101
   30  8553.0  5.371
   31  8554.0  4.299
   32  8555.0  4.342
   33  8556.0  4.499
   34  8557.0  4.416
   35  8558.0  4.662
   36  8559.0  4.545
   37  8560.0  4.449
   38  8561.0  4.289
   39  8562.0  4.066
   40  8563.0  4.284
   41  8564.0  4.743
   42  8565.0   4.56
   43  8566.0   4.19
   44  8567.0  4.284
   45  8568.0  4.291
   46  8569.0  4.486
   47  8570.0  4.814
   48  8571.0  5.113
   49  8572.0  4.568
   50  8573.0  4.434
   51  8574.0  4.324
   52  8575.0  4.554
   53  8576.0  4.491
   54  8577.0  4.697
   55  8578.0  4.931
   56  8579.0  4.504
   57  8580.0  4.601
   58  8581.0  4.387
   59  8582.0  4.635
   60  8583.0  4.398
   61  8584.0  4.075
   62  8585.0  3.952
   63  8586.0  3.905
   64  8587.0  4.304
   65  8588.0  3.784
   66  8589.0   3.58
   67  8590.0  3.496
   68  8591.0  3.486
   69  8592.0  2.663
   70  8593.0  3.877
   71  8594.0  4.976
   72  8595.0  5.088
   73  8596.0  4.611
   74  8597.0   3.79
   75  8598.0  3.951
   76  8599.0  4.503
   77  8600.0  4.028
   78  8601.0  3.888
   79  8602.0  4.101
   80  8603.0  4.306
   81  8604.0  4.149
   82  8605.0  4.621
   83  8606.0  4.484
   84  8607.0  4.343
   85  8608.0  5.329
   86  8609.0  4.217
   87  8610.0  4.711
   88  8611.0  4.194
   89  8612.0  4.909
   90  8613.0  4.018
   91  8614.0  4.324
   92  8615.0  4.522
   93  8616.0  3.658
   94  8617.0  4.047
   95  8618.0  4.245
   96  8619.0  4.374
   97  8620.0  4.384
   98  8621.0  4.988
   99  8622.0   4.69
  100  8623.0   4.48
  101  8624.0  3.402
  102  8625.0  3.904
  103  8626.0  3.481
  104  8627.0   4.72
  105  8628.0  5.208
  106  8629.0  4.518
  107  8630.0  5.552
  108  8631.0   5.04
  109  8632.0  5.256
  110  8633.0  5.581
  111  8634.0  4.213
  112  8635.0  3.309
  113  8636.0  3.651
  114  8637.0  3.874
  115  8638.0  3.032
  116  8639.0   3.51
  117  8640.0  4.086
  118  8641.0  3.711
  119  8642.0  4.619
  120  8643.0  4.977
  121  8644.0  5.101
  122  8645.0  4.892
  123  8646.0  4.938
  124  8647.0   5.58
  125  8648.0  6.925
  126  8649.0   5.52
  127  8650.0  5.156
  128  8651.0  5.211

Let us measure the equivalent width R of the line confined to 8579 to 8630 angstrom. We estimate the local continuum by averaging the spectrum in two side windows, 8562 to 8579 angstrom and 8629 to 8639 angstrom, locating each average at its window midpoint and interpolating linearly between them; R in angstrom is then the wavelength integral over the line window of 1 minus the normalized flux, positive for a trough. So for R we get 2.0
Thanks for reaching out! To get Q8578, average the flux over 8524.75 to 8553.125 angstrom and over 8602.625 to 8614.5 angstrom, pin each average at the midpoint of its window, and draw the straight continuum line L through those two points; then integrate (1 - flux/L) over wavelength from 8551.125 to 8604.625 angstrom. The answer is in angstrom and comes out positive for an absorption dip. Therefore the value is 1.2 angstrom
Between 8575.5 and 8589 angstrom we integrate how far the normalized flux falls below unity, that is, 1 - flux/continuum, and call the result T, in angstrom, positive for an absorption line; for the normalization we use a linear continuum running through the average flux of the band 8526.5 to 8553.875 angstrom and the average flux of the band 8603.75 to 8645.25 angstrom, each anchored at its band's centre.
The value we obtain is 0.3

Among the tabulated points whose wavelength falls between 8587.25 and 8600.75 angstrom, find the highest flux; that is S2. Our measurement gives 5.088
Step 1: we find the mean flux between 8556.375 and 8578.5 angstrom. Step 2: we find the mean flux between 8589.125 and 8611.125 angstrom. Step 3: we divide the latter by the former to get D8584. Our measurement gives 0.93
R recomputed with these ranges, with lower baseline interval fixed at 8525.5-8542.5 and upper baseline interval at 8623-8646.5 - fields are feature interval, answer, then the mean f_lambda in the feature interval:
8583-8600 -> 1.6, 4.01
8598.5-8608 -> 0.2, 4.33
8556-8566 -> 0.0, 4.44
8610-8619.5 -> 0.3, 4.28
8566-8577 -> -0.2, 4.53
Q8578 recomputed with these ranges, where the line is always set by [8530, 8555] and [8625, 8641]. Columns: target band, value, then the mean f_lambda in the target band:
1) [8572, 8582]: -0.39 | 4.55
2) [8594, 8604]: 0.15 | 4.28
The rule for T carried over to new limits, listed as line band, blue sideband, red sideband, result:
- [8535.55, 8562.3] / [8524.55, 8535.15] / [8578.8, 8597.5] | 0.4 angstrom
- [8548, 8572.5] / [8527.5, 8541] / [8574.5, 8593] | -1.6 angstrom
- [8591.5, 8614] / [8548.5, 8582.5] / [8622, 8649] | 1.2 angstrom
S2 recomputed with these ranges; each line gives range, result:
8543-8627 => 6.101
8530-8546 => 4.969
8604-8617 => 5.329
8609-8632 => 5.552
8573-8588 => 4.931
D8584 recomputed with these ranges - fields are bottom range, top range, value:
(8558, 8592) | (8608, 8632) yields 1.03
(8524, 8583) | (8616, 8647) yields 0.98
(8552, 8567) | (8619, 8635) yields 1.01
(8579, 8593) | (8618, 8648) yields 1.13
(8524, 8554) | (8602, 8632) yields 1.00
